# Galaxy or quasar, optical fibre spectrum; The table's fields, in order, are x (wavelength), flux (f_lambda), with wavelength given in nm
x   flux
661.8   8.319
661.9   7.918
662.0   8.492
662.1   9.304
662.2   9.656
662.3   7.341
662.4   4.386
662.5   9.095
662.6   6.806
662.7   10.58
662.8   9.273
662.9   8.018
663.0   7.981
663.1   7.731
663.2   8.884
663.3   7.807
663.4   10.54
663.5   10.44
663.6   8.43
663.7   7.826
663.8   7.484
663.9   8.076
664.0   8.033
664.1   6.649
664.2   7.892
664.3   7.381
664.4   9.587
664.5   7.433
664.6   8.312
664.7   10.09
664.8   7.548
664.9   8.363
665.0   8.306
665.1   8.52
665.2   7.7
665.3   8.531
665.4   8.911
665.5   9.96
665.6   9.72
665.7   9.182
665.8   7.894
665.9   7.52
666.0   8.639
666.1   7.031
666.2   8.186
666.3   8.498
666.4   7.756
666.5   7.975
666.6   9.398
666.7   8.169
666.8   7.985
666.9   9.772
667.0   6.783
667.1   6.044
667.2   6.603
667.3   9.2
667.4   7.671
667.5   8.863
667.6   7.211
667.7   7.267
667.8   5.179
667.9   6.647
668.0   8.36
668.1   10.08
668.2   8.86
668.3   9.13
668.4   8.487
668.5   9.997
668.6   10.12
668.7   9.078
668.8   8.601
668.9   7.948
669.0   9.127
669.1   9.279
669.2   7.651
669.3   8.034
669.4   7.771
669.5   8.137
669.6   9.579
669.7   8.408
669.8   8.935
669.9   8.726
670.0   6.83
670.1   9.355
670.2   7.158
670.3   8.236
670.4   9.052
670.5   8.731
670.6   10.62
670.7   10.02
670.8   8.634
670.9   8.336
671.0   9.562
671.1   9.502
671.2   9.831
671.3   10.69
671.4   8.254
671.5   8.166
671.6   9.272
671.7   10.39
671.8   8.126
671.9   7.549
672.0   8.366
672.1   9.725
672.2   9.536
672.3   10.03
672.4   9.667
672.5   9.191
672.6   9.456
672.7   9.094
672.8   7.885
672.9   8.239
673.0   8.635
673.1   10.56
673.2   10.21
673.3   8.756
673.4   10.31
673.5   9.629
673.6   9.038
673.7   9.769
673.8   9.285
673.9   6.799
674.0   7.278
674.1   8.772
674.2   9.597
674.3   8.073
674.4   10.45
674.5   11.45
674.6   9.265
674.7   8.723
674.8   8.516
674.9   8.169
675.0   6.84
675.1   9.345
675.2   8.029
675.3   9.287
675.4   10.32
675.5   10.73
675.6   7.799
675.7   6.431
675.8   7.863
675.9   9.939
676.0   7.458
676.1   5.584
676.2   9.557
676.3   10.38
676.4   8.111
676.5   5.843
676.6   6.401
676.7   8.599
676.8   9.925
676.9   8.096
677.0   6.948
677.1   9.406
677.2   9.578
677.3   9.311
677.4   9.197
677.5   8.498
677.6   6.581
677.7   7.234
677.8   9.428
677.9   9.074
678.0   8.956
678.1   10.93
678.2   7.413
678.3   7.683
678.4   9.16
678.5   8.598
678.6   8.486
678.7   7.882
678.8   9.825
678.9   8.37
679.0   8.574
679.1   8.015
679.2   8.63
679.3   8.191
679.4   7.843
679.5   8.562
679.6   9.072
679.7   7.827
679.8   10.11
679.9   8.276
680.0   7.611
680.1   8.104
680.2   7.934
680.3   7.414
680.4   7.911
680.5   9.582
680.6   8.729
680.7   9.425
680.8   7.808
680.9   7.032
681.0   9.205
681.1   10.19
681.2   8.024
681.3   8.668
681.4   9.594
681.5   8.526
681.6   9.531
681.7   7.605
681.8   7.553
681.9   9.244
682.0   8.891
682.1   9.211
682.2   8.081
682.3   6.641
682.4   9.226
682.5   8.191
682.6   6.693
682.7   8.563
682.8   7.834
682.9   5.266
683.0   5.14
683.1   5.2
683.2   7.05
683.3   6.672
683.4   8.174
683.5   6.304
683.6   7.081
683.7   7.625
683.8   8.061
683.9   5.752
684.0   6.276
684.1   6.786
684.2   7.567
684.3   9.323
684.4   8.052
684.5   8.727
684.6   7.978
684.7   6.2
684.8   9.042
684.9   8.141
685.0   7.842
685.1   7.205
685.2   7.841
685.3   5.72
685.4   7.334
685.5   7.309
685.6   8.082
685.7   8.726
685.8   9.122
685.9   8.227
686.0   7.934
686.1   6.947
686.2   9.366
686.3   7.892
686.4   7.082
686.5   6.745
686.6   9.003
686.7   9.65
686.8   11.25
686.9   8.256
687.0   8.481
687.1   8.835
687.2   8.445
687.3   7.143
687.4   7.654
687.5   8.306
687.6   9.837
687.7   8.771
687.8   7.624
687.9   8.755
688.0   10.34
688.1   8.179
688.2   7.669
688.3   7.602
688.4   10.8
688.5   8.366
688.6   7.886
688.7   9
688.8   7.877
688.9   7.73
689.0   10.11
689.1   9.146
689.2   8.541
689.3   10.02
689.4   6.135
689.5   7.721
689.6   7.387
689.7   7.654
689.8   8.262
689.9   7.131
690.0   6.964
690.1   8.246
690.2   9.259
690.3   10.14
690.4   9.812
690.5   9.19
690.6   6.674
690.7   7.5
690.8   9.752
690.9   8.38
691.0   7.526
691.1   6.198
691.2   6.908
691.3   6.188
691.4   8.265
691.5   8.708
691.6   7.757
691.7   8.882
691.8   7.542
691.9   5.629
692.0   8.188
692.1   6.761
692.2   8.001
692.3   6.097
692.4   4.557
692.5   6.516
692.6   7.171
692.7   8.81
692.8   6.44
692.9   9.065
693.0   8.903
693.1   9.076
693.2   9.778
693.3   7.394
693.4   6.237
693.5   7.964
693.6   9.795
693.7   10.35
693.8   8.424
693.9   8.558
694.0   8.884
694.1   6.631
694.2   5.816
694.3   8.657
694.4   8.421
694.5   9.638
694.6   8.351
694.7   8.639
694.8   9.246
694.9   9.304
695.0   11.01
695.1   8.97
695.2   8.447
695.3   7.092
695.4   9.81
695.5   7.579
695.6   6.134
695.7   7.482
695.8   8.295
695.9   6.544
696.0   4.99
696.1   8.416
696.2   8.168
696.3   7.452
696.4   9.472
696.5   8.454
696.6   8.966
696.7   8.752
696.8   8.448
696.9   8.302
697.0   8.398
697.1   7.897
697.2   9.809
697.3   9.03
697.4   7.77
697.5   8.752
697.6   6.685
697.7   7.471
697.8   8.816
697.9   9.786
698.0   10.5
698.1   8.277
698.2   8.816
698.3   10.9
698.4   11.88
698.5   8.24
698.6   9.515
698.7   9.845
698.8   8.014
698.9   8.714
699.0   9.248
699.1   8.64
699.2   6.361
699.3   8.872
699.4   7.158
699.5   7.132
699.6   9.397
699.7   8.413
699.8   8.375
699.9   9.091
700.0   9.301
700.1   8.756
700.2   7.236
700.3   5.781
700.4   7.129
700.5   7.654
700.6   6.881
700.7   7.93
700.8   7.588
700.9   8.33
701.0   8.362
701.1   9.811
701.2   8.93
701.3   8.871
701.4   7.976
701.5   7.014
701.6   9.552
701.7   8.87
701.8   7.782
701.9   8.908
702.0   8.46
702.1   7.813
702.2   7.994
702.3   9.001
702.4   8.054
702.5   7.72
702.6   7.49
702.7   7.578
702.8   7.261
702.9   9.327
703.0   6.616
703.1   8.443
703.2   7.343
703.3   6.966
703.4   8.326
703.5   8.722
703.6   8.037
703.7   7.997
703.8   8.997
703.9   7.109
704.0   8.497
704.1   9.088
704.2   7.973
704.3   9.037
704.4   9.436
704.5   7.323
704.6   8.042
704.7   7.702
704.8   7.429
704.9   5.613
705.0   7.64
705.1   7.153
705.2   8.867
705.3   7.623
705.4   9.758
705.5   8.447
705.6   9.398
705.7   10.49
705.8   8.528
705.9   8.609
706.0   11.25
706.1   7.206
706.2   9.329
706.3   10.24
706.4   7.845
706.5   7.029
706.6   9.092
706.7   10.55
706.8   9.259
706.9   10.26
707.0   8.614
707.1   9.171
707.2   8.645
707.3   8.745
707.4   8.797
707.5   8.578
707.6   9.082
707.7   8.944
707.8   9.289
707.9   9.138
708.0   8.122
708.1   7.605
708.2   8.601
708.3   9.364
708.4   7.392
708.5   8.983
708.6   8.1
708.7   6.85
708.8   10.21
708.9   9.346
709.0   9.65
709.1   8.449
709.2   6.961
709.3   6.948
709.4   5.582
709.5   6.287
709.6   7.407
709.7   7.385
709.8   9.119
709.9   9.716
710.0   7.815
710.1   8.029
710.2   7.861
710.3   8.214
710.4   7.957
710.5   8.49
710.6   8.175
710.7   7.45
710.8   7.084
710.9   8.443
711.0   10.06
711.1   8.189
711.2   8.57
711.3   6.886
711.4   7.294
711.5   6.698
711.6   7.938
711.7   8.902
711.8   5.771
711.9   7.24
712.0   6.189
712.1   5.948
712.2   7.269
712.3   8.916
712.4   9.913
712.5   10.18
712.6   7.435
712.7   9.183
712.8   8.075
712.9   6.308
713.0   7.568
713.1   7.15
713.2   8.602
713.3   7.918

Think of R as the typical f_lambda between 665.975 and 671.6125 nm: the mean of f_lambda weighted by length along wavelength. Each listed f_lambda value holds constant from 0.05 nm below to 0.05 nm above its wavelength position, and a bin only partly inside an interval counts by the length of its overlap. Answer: 8.48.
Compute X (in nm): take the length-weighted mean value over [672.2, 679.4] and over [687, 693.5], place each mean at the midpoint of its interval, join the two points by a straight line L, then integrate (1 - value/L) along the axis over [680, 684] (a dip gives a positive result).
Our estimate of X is 0.272 nm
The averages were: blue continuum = 8.72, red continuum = 8.06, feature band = 7.87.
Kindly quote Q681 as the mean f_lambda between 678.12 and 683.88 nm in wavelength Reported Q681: 8.11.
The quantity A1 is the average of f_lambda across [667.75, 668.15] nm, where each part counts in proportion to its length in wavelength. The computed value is 7.57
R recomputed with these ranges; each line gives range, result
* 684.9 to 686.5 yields 7.75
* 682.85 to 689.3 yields 7.97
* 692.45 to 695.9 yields 8.29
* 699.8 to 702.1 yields 8.19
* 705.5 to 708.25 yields 8.97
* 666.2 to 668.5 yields 8.04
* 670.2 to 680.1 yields 8.78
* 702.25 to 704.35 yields 8.08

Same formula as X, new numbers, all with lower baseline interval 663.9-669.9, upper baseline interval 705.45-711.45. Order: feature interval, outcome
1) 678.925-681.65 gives -0.05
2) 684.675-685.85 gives 0.09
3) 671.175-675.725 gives -0.39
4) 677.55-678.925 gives -0.03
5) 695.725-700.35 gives -0.01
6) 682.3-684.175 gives 0.31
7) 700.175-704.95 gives 0.26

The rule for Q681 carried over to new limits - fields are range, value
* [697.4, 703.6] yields 8.33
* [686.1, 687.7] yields 8.49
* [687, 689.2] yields 8.57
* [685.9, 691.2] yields 8.35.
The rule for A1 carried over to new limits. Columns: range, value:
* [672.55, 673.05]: 8.66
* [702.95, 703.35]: 7.34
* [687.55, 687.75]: 9.3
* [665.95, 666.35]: 8.09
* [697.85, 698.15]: 9.52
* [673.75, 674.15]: 8.03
